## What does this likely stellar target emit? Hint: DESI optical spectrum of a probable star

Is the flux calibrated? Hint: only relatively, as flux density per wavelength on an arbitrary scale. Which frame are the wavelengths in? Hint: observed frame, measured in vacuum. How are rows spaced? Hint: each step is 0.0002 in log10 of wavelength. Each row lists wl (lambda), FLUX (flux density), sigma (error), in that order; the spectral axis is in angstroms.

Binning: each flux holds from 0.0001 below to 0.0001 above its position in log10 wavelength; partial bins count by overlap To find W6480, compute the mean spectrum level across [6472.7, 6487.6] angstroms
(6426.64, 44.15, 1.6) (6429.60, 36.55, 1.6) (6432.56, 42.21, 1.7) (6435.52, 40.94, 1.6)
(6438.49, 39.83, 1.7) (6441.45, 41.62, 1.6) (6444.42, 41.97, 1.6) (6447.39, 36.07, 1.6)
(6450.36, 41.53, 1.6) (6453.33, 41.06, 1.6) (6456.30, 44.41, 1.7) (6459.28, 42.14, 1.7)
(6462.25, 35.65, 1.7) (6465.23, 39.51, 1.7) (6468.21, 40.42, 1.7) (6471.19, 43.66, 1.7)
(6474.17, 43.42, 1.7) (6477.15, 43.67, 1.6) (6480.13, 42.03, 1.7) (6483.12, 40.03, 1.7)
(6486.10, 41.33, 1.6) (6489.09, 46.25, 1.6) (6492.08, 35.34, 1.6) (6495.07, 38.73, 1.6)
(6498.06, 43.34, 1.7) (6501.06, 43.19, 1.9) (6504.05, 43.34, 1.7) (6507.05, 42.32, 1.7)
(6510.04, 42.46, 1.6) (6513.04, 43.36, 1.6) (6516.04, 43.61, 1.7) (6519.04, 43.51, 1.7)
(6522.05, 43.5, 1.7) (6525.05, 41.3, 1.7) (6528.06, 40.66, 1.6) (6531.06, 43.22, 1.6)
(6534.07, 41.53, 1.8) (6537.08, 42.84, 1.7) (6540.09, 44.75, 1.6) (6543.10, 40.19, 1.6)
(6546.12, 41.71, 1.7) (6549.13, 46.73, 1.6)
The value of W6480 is 42.1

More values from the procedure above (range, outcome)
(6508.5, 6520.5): 43.3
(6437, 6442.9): 40.7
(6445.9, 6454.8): 39.6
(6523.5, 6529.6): 41.1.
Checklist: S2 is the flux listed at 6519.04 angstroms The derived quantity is 43.51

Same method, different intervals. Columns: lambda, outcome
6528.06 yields 40.66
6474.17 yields 43.42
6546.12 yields 41.71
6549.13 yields 46.73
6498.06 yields 43.34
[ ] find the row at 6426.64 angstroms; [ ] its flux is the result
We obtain 44.15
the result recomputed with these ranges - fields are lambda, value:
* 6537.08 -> 42.84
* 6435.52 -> 40.94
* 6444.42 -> 41.97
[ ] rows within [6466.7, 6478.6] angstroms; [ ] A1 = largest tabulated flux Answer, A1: 43.67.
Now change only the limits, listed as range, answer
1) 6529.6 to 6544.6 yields 44.75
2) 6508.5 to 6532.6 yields 43.61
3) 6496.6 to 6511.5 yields 43.34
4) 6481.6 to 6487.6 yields 41.33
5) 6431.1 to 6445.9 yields 42.21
